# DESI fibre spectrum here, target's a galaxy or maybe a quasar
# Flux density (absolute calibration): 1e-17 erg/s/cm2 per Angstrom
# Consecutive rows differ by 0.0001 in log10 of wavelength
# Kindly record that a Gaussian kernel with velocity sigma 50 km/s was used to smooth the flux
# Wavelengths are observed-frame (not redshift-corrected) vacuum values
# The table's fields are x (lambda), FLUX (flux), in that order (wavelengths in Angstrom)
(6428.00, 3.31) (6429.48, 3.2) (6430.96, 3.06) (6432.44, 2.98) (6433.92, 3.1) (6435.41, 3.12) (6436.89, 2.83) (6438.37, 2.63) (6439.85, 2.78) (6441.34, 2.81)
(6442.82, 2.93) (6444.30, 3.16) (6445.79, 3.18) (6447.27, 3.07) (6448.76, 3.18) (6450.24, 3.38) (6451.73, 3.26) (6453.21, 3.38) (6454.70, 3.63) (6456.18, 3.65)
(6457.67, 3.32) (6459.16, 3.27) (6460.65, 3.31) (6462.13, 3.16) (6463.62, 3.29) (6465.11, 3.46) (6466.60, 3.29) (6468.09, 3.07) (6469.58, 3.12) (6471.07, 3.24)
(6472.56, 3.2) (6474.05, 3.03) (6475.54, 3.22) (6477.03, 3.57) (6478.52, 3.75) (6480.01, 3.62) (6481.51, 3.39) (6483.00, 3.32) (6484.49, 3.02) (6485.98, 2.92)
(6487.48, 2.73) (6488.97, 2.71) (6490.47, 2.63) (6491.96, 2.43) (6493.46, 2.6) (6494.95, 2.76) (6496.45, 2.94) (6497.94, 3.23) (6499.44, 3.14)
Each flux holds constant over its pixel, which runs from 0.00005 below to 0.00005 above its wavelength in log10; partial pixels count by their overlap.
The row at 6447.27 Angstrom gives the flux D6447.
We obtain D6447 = 3.07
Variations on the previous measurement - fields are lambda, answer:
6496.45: 2.94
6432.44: 2.98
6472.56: 3.2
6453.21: 3.38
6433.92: 3.1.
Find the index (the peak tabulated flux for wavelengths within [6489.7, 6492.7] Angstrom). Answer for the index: 2.63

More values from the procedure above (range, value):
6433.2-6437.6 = 3.12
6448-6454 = 3.38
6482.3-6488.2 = 3.32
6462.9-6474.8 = 3.46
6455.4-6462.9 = 3.65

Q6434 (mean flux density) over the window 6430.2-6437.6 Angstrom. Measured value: 3.02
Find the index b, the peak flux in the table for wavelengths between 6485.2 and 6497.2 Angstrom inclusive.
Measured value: 2.94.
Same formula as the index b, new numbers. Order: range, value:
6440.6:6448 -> 3.18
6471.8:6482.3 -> 3.75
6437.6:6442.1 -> 2.81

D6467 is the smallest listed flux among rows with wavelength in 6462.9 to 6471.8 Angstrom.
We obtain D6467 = 3.07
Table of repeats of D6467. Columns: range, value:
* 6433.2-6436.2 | 3.1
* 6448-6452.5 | 3.18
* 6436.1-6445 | 2.63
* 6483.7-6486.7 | 2.92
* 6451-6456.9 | 3.26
